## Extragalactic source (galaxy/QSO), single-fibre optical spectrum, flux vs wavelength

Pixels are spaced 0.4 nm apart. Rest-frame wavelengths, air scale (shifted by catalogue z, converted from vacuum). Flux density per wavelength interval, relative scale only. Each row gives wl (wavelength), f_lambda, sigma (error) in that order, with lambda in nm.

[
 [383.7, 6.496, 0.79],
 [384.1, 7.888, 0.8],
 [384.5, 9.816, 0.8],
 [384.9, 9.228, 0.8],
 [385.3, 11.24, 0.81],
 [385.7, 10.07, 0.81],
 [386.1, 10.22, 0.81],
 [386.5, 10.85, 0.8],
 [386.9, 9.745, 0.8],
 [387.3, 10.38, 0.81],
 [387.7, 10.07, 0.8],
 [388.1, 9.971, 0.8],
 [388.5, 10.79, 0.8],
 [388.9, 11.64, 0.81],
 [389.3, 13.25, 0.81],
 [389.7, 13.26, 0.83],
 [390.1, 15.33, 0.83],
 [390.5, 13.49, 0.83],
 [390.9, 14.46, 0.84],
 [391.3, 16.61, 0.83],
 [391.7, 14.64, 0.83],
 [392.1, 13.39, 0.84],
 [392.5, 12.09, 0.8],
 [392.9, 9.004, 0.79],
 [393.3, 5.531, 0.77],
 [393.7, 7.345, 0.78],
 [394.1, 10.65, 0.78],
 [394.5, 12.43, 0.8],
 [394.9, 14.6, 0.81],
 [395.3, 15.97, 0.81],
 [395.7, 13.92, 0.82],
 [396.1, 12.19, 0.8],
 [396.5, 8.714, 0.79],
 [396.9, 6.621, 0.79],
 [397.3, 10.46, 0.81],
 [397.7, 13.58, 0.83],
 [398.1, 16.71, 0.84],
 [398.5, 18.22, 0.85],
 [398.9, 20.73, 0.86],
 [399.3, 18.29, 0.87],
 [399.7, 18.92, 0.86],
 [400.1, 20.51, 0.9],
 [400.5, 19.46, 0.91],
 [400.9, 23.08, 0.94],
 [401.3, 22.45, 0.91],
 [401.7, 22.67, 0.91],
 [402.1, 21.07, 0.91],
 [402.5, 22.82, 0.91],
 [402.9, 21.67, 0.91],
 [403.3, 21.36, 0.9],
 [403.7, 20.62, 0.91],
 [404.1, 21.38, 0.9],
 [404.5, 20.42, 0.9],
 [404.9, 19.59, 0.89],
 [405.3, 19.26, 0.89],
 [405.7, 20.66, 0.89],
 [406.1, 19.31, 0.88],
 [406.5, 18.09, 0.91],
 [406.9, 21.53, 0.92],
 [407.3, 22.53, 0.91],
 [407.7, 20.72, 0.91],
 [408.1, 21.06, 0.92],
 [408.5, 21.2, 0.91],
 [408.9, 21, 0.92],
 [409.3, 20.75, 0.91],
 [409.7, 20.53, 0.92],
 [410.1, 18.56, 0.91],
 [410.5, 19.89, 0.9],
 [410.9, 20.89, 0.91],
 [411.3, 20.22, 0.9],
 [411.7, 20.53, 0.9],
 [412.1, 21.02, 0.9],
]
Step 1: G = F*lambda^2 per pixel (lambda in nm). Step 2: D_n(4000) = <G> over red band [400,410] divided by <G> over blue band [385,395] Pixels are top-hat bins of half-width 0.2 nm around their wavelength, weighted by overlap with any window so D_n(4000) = 1.95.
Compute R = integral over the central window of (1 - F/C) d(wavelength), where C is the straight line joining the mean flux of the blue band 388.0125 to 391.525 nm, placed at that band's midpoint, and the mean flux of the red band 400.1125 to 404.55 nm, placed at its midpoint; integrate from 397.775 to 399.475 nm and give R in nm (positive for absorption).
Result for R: 0.089 nm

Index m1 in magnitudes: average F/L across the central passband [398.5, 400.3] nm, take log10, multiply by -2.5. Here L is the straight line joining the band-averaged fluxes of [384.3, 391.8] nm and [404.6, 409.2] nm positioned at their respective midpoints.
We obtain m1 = -0.15 mag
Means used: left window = 11.8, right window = 20.5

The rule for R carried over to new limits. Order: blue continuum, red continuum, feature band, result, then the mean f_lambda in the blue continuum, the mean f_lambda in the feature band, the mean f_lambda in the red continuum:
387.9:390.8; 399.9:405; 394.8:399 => 0.97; 12.6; 13.6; 21.3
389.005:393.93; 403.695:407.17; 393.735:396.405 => 0.30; 12.3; 12.7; 20.1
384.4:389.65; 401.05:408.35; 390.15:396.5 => 0.81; 10.7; 12.4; 21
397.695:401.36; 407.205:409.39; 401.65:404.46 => -0.20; 19.4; 21.5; 21.2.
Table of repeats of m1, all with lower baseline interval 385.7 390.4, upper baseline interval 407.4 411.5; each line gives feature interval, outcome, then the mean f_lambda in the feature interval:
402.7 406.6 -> -0.10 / 20.3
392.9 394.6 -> 0.50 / 8.79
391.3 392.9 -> -0.01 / 13.2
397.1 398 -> 0.23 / 12.5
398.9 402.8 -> -0.24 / 21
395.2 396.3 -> 0.06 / 13.8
